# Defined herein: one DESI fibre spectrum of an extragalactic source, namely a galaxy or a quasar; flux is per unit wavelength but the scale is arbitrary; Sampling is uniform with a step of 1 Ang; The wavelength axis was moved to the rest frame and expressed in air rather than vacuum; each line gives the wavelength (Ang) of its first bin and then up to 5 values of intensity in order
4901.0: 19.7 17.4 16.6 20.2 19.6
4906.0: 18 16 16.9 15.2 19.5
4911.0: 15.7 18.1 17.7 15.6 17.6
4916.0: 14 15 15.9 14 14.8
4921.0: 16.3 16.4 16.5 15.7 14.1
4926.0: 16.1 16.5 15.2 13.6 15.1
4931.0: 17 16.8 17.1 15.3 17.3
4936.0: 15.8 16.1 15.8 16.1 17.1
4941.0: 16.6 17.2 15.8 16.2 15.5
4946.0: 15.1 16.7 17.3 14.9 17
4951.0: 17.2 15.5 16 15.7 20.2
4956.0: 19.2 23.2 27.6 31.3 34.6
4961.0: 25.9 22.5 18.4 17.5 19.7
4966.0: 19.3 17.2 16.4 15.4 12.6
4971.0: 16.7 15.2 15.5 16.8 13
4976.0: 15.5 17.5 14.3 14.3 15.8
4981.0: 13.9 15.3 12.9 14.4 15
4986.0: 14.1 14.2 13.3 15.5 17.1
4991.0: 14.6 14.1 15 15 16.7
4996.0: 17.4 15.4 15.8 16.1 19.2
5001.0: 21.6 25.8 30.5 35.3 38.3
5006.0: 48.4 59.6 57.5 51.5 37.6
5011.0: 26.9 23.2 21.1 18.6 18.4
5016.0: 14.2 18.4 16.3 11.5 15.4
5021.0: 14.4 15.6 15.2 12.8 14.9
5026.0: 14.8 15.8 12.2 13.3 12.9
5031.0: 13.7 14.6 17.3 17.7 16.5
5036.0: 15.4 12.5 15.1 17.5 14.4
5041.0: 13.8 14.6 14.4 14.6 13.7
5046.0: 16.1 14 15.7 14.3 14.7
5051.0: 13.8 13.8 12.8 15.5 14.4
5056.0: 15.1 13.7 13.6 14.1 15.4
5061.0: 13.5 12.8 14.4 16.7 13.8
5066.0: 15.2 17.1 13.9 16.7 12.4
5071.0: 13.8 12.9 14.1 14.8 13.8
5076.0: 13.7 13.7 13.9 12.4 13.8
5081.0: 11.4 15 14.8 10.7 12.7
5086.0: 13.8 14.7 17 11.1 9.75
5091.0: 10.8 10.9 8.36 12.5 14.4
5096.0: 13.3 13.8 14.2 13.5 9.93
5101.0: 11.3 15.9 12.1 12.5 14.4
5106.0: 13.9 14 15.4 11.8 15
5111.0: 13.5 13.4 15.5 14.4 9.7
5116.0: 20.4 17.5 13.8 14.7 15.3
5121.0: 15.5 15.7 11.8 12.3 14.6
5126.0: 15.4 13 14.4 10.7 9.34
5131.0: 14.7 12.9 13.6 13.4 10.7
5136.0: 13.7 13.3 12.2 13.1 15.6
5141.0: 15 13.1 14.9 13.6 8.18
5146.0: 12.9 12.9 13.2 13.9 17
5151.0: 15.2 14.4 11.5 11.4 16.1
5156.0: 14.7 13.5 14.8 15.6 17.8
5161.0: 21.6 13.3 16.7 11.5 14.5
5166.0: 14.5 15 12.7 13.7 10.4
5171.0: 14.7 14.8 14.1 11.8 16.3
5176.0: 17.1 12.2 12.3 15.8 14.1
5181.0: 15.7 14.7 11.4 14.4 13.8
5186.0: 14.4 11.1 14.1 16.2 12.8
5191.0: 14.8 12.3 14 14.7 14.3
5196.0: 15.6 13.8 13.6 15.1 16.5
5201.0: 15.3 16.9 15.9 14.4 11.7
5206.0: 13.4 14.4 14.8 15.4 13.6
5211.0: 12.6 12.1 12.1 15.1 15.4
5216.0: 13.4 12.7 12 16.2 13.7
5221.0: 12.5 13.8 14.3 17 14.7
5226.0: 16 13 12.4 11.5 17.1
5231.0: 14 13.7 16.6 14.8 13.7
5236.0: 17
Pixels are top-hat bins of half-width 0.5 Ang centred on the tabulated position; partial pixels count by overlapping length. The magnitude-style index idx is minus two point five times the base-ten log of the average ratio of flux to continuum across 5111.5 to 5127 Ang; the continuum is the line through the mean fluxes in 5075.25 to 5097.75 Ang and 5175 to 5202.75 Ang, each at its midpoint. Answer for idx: -0.098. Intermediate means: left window 12.9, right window 14.4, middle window 14.6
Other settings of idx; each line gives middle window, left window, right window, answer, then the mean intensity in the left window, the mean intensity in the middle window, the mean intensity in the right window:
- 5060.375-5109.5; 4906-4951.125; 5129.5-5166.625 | 0.09 mag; 16.1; 13.4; 13.9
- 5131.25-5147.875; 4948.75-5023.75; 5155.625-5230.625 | 0.21 mag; 20.4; 13.1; 14.3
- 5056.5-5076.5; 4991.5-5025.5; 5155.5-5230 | 0.40 mag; 23.8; 14.3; 14.3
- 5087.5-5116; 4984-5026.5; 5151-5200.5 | 0.32 mag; 22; 13.1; 14.3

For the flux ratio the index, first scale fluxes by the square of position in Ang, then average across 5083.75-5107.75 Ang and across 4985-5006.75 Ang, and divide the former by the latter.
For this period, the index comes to 0.6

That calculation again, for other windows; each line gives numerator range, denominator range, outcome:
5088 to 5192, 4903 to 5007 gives 0.82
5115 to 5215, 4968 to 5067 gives 0.84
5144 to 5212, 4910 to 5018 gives 0.80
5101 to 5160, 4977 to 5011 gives 0.64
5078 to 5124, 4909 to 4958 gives 0.87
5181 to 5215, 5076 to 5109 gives 1.13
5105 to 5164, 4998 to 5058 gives 0.75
